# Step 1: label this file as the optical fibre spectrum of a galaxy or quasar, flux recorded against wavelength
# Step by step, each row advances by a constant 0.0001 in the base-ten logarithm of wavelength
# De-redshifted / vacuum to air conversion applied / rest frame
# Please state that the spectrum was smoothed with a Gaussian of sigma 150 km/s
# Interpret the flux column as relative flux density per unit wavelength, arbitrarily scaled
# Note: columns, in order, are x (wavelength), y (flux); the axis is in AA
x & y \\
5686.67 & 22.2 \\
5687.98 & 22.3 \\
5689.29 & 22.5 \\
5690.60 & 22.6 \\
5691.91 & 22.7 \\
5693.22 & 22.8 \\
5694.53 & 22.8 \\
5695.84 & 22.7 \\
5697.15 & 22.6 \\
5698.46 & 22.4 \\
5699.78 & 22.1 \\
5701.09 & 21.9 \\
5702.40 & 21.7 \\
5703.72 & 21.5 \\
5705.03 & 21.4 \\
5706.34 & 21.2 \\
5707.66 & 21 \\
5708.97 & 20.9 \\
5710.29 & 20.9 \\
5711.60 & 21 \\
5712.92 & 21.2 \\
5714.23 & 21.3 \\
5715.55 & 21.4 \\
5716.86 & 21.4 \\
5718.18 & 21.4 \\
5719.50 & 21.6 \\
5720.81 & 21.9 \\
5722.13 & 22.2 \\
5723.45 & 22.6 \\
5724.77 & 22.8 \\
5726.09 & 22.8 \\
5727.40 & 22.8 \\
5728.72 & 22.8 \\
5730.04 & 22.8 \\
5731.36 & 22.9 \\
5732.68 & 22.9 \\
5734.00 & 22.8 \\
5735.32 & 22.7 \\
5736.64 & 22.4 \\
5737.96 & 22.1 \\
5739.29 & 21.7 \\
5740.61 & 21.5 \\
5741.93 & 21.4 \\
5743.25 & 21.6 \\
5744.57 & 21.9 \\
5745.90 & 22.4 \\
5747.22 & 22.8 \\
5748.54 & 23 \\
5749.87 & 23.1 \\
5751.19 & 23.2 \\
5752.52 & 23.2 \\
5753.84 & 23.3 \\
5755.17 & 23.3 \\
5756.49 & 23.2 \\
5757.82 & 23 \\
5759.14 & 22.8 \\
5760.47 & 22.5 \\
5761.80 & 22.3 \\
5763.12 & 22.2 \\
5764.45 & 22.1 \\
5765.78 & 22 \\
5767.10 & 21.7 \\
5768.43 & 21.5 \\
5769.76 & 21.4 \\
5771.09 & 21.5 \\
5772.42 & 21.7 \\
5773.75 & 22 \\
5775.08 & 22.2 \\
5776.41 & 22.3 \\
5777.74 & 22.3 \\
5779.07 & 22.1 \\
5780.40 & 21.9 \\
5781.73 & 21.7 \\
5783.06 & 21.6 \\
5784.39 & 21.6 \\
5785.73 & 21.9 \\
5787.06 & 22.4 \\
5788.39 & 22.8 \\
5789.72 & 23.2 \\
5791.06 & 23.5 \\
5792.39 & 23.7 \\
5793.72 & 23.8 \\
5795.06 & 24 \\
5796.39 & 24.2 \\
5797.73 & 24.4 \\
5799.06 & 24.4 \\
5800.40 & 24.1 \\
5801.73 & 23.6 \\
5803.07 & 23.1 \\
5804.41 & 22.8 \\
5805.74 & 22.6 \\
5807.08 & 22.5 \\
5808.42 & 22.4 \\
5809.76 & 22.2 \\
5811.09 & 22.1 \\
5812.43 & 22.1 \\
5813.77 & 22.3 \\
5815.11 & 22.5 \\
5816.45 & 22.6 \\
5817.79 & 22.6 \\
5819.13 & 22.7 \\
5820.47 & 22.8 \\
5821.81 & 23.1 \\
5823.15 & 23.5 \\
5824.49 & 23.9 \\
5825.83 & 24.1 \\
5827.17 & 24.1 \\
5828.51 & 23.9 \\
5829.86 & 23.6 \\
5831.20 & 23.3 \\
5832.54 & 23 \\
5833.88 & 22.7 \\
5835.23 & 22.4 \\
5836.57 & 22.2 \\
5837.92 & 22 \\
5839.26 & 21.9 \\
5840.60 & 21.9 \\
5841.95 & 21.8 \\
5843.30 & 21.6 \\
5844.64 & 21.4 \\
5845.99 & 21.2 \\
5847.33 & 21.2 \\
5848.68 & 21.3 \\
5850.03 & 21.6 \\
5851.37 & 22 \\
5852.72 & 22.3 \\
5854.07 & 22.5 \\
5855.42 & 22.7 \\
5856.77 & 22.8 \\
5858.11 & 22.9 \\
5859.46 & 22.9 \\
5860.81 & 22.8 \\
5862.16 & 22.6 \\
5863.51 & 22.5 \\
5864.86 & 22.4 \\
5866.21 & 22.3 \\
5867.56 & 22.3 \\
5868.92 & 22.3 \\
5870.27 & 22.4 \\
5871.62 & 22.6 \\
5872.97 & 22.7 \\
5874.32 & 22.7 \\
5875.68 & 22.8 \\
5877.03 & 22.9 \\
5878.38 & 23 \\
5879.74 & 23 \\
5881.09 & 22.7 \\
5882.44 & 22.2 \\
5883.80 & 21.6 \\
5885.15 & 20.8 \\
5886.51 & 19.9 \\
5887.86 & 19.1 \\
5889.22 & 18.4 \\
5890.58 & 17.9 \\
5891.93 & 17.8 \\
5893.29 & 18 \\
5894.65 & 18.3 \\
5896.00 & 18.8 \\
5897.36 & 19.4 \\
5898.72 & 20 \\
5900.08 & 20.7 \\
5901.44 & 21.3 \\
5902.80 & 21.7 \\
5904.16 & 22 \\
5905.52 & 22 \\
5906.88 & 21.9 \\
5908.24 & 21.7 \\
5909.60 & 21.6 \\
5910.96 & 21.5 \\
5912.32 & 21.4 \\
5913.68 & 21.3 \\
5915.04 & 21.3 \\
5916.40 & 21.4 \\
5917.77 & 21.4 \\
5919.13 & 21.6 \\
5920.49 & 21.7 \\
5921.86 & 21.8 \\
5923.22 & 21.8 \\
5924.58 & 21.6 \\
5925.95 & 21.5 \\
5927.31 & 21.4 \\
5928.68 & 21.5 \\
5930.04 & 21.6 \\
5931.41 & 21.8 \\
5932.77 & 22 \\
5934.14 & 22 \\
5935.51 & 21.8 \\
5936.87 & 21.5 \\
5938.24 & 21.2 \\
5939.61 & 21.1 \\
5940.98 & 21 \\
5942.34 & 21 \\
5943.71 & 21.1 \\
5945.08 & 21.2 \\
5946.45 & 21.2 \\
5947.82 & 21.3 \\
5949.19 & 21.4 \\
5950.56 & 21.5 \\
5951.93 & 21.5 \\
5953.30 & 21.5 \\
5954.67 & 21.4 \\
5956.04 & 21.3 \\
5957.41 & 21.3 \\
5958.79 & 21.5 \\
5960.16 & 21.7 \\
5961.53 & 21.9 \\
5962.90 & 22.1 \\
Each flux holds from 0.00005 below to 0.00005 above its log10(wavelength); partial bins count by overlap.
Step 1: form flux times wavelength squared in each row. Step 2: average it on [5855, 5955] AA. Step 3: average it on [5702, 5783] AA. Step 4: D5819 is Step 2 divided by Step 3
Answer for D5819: 1.02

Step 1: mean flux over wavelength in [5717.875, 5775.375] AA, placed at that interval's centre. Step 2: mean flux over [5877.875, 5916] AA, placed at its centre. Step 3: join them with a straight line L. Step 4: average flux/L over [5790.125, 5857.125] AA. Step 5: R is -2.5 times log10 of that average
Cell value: -0.06 mag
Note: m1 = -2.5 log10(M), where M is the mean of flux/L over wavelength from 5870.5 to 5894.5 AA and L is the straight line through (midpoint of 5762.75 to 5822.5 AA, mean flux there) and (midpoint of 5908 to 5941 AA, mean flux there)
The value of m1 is 0.04 mag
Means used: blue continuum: 22.6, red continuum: 21.5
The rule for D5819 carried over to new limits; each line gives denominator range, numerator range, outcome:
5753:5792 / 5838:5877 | 1.03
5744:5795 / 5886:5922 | 0.96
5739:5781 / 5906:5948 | 1.02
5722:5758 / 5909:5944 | 1.01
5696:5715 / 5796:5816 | 1.11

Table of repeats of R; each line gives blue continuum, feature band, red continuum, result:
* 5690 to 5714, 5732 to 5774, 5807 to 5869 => -0.013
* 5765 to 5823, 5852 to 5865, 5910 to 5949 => -0.028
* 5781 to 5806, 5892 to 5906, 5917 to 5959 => 0.095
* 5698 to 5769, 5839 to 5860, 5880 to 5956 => -0.027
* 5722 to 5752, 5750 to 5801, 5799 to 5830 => 0.005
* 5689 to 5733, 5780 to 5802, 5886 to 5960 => -0.072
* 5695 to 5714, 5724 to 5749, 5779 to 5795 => -0.021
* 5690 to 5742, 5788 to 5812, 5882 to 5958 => -0.081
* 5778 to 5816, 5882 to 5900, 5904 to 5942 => 0.132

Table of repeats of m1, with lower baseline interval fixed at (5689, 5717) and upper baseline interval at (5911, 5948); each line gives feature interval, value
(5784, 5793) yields -0.052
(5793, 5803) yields -0.111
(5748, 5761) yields -0.064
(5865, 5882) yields -0.053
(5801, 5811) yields -0.052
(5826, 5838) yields -0.072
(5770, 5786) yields -0.009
